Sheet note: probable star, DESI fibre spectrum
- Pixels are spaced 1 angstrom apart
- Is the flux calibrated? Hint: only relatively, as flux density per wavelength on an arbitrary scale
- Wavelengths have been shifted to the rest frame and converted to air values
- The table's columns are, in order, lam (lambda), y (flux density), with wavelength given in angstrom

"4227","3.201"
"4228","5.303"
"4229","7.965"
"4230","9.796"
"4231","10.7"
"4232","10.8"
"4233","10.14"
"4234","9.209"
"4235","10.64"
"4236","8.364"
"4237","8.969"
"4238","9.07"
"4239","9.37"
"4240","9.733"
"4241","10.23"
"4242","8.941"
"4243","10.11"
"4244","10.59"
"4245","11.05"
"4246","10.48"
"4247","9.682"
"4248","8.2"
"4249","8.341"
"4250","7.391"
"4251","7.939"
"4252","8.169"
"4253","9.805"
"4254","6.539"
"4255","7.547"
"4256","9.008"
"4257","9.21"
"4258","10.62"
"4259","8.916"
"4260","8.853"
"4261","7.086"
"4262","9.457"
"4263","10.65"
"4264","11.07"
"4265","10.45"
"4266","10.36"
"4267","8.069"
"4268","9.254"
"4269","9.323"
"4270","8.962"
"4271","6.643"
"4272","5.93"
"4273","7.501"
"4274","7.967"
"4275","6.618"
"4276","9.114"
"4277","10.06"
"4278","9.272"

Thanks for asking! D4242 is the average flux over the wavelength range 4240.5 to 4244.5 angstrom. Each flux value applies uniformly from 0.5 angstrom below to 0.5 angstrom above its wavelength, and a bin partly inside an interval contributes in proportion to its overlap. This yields 9.97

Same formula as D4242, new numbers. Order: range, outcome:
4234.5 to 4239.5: 9.28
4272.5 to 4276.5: 7.8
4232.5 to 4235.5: 10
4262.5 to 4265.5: 10.7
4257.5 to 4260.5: 9.46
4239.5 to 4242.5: 9.63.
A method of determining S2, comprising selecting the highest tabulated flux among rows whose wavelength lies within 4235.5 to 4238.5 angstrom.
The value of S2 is 9.07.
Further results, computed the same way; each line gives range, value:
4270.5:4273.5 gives 7.501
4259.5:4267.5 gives 11.07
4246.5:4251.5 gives 9.682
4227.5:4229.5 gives 7.965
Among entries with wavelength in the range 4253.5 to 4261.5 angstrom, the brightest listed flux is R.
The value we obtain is 10.62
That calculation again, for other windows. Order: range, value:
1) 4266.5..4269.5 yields 9.323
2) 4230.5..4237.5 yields 10.8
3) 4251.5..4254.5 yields 9.805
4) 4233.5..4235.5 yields 10.64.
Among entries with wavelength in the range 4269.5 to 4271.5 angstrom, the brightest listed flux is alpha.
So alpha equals 8.962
